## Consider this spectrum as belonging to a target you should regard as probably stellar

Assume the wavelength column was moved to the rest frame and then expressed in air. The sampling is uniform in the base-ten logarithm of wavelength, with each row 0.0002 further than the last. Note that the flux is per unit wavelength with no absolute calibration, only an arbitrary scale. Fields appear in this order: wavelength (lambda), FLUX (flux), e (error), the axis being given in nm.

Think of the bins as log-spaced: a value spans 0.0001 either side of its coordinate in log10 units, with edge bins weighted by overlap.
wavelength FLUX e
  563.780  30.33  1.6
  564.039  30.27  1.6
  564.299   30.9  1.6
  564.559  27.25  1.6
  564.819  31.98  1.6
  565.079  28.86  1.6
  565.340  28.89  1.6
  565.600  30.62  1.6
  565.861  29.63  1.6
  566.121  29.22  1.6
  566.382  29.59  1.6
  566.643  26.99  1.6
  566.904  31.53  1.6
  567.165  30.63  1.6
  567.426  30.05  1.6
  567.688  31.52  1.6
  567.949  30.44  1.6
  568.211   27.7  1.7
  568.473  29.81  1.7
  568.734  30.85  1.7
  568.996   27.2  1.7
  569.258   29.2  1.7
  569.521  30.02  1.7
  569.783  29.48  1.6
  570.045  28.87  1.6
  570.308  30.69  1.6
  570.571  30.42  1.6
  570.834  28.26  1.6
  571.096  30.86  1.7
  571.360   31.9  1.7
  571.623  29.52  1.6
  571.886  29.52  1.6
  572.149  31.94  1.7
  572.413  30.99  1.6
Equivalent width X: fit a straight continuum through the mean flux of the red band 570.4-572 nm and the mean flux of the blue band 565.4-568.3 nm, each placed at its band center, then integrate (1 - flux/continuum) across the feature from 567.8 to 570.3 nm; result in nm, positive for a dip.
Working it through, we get 0.05 nm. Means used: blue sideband 29.8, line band 29.4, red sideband 30.1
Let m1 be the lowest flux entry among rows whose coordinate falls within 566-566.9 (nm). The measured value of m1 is 26.99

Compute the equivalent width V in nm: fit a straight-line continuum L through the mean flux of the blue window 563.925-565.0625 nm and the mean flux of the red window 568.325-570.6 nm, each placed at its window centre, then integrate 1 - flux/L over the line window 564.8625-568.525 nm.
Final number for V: 0.008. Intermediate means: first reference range 30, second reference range 29.6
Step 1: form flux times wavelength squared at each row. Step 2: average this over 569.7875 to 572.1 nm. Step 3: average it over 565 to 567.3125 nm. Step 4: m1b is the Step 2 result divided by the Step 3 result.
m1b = 1.0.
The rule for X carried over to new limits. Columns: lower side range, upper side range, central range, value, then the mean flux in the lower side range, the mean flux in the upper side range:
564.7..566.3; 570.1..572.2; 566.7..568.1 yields -0.03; 29.8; 30.3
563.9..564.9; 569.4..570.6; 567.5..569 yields 0.01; 30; 29.9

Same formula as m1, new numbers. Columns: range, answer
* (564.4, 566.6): 27.25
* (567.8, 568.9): 27.7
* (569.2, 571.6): 28.26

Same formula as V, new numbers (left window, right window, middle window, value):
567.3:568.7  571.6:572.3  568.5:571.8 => 0.05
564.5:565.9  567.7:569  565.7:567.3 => 0.00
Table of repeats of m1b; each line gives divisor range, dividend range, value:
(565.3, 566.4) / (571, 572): 1.05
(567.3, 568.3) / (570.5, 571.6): 1.02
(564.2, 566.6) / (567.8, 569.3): 1.00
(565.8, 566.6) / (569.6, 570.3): 1.02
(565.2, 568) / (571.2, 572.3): 1.05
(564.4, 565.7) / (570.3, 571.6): 1.05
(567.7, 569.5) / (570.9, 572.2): 1.05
